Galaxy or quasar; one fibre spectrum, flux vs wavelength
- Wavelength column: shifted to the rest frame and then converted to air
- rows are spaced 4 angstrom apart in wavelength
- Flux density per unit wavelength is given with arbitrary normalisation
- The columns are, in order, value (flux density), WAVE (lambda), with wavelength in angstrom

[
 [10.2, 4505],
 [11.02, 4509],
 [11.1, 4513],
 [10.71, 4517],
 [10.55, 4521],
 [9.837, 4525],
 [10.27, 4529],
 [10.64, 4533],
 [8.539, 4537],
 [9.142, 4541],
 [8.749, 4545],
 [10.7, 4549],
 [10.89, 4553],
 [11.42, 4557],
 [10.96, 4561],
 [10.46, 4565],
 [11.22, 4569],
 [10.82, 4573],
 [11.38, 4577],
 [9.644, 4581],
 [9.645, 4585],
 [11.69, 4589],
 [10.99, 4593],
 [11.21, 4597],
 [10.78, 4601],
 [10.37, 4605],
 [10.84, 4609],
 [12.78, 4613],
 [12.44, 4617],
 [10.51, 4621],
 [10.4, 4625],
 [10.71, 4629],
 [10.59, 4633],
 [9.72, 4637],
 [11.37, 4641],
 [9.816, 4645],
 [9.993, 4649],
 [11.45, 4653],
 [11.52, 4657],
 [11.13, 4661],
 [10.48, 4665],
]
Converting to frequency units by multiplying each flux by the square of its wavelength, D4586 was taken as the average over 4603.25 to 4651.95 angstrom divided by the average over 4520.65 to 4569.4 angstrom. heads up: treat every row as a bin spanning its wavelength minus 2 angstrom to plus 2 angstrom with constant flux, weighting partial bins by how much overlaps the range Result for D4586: 1.10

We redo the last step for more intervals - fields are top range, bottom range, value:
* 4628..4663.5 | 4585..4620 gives 0.97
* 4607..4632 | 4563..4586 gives 1.09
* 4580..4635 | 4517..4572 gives 1.09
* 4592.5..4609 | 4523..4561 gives 1.10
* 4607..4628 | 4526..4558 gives 1.17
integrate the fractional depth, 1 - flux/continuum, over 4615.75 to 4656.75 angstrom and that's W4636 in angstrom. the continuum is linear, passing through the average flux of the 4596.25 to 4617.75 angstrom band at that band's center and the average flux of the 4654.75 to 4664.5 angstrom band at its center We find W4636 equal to 2.1 angstrom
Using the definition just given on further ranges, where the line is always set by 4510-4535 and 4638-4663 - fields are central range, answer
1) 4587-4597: -0.58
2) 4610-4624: -1.26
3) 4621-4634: 0.27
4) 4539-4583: 0.57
